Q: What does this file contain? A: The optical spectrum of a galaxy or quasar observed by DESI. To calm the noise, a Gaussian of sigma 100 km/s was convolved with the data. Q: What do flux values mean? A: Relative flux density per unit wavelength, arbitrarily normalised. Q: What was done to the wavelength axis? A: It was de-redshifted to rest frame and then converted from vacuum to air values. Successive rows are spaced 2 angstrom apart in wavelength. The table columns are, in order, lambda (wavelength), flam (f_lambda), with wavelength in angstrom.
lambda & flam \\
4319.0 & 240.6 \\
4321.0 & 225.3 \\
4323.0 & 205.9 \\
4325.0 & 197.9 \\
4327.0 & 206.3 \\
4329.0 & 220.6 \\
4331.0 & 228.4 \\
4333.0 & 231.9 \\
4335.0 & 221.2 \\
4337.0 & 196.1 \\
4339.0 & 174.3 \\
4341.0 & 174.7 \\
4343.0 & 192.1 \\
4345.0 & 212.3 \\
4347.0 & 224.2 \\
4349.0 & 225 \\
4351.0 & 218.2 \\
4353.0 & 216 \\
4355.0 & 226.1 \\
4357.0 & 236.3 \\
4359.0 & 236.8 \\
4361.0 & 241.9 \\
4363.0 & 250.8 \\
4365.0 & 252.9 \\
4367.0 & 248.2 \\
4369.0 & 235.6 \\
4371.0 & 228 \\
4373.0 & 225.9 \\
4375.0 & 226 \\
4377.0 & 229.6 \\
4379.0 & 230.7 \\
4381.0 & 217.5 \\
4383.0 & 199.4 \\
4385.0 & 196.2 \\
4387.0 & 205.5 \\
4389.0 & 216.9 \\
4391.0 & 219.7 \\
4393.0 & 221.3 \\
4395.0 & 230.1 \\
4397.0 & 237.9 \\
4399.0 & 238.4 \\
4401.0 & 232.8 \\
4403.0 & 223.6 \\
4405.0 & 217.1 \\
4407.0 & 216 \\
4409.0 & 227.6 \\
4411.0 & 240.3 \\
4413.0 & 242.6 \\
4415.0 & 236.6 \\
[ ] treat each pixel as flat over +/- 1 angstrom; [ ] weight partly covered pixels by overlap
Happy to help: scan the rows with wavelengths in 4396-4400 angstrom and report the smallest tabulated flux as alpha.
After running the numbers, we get 237.9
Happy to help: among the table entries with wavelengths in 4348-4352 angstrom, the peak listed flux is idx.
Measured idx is 225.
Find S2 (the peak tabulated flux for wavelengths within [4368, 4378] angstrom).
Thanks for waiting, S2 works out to 235.6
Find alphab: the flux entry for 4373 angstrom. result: 225.9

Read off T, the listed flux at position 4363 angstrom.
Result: 250.8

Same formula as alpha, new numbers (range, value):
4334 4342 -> 174.3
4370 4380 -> 225.9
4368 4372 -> 228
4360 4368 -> 241.9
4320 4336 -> 197.9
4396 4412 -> 216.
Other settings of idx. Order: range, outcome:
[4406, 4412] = 240.3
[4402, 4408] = 223.6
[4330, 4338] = 231.9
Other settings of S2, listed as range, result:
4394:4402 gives 238.4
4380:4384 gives 217.5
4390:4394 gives 221.3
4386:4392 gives 219.7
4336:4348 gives 224.2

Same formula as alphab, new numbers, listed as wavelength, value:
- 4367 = 248.2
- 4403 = 223.6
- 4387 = 205.5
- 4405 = 217.1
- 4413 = 242.6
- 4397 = 237.9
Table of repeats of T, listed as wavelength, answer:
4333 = 231.9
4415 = 236.6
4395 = 230.1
